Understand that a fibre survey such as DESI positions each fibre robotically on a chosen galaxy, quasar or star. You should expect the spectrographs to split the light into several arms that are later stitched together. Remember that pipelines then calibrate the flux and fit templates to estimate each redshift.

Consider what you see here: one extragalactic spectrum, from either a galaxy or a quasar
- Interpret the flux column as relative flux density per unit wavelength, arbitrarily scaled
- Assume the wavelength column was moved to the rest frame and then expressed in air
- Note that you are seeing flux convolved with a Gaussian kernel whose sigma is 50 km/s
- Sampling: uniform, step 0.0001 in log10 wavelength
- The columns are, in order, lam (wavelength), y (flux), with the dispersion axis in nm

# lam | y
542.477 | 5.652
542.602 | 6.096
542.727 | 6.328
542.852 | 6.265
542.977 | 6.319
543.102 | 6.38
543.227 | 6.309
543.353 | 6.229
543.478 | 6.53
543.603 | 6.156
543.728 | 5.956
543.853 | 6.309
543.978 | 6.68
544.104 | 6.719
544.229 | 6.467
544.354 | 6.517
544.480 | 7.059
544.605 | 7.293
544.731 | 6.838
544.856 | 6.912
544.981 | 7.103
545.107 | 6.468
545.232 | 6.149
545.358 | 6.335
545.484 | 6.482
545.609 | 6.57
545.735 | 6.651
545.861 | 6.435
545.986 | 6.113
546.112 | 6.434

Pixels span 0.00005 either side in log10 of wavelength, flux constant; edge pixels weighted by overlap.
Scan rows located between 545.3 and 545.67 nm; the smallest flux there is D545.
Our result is 6.335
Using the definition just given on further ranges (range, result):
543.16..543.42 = 6.229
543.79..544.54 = 6.309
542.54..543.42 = 6.096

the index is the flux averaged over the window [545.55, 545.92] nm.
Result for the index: 6.54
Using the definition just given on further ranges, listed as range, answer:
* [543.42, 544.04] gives 6.33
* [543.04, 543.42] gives 6.3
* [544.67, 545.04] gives 6.97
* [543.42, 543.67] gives 6.34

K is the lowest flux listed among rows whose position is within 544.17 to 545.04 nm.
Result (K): 6.467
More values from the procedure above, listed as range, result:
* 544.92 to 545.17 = 6.468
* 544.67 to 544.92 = 6.838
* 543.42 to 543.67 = 6.156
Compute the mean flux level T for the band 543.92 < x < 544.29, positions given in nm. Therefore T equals 6.61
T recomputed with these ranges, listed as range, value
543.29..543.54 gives 6.37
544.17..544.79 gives 6.83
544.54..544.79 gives 7.06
